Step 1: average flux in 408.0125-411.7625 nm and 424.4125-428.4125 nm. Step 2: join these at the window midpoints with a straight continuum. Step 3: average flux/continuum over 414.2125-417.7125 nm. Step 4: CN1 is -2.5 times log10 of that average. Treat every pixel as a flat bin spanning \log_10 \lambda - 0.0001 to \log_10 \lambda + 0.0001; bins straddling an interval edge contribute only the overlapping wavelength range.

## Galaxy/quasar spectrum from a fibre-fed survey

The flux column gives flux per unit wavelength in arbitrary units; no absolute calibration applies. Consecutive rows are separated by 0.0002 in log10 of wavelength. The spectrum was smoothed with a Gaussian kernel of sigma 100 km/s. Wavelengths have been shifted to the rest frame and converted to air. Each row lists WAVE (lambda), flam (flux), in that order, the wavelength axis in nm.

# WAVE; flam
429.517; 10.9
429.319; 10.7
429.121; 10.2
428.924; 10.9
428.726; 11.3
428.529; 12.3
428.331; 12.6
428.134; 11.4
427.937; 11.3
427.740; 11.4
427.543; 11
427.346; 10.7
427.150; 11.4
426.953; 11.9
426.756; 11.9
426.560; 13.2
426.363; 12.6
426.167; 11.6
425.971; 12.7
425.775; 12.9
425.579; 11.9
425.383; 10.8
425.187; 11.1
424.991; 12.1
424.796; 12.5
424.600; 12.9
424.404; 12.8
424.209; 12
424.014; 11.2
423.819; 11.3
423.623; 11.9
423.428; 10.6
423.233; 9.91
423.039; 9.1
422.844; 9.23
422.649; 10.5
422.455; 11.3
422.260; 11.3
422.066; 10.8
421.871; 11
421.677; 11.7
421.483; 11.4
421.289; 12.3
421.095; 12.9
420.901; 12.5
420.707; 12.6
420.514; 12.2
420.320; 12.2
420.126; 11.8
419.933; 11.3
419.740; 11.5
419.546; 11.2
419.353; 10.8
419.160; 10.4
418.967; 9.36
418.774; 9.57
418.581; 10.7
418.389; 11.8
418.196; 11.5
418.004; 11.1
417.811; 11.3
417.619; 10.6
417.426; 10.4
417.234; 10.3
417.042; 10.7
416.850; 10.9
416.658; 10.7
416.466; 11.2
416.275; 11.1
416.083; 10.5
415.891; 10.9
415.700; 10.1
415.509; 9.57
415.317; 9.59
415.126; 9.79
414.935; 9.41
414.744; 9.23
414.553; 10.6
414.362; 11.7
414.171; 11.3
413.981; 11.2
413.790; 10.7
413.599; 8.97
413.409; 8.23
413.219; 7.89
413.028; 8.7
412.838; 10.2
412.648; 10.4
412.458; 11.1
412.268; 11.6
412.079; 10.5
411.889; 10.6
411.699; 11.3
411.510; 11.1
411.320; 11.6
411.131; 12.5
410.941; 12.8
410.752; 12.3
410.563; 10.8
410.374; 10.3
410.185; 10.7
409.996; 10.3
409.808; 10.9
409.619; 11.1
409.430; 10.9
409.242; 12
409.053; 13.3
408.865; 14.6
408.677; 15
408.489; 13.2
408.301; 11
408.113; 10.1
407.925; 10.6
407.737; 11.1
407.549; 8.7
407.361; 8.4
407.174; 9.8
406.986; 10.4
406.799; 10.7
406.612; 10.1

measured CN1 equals 0.14 mag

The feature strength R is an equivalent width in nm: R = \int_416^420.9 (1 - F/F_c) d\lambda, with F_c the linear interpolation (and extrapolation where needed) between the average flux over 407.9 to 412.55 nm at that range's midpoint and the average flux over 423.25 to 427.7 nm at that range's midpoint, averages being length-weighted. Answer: 0.28 nm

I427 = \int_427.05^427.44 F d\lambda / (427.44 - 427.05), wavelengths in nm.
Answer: 11.1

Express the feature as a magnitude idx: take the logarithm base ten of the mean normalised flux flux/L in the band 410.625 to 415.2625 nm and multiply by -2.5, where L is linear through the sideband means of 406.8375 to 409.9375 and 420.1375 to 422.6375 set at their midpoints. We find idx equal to 0.09 mag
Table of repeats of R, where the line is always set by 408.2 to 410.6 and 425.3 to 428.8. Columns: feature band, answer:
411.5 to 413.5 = 0.30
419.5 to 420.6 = 0.01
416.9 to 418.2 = 0.12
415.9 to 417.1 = 0.10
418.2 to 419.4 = 0.14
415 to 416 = 0.16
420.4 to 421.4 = -0.05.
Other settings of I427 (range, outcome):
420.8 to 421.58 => 12.3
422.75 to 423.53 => 9.73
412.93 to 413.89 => 8.91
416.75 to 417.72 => 10.6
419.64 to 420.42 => 11.7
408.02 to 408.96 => 12.8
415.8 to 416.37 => 10.8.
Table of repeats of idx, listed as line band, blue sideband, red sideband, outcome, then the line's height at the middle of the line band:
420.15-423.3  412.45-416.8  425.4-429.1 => -0.03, 11.1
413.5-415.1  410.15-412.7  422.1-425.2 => 0.09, 11.3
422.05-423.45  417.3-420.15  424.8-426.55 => 0.12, 11.6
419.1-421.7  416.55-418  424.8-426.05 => -0.06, 11.2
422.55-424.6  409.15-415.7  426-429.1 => 0.04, 11.4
